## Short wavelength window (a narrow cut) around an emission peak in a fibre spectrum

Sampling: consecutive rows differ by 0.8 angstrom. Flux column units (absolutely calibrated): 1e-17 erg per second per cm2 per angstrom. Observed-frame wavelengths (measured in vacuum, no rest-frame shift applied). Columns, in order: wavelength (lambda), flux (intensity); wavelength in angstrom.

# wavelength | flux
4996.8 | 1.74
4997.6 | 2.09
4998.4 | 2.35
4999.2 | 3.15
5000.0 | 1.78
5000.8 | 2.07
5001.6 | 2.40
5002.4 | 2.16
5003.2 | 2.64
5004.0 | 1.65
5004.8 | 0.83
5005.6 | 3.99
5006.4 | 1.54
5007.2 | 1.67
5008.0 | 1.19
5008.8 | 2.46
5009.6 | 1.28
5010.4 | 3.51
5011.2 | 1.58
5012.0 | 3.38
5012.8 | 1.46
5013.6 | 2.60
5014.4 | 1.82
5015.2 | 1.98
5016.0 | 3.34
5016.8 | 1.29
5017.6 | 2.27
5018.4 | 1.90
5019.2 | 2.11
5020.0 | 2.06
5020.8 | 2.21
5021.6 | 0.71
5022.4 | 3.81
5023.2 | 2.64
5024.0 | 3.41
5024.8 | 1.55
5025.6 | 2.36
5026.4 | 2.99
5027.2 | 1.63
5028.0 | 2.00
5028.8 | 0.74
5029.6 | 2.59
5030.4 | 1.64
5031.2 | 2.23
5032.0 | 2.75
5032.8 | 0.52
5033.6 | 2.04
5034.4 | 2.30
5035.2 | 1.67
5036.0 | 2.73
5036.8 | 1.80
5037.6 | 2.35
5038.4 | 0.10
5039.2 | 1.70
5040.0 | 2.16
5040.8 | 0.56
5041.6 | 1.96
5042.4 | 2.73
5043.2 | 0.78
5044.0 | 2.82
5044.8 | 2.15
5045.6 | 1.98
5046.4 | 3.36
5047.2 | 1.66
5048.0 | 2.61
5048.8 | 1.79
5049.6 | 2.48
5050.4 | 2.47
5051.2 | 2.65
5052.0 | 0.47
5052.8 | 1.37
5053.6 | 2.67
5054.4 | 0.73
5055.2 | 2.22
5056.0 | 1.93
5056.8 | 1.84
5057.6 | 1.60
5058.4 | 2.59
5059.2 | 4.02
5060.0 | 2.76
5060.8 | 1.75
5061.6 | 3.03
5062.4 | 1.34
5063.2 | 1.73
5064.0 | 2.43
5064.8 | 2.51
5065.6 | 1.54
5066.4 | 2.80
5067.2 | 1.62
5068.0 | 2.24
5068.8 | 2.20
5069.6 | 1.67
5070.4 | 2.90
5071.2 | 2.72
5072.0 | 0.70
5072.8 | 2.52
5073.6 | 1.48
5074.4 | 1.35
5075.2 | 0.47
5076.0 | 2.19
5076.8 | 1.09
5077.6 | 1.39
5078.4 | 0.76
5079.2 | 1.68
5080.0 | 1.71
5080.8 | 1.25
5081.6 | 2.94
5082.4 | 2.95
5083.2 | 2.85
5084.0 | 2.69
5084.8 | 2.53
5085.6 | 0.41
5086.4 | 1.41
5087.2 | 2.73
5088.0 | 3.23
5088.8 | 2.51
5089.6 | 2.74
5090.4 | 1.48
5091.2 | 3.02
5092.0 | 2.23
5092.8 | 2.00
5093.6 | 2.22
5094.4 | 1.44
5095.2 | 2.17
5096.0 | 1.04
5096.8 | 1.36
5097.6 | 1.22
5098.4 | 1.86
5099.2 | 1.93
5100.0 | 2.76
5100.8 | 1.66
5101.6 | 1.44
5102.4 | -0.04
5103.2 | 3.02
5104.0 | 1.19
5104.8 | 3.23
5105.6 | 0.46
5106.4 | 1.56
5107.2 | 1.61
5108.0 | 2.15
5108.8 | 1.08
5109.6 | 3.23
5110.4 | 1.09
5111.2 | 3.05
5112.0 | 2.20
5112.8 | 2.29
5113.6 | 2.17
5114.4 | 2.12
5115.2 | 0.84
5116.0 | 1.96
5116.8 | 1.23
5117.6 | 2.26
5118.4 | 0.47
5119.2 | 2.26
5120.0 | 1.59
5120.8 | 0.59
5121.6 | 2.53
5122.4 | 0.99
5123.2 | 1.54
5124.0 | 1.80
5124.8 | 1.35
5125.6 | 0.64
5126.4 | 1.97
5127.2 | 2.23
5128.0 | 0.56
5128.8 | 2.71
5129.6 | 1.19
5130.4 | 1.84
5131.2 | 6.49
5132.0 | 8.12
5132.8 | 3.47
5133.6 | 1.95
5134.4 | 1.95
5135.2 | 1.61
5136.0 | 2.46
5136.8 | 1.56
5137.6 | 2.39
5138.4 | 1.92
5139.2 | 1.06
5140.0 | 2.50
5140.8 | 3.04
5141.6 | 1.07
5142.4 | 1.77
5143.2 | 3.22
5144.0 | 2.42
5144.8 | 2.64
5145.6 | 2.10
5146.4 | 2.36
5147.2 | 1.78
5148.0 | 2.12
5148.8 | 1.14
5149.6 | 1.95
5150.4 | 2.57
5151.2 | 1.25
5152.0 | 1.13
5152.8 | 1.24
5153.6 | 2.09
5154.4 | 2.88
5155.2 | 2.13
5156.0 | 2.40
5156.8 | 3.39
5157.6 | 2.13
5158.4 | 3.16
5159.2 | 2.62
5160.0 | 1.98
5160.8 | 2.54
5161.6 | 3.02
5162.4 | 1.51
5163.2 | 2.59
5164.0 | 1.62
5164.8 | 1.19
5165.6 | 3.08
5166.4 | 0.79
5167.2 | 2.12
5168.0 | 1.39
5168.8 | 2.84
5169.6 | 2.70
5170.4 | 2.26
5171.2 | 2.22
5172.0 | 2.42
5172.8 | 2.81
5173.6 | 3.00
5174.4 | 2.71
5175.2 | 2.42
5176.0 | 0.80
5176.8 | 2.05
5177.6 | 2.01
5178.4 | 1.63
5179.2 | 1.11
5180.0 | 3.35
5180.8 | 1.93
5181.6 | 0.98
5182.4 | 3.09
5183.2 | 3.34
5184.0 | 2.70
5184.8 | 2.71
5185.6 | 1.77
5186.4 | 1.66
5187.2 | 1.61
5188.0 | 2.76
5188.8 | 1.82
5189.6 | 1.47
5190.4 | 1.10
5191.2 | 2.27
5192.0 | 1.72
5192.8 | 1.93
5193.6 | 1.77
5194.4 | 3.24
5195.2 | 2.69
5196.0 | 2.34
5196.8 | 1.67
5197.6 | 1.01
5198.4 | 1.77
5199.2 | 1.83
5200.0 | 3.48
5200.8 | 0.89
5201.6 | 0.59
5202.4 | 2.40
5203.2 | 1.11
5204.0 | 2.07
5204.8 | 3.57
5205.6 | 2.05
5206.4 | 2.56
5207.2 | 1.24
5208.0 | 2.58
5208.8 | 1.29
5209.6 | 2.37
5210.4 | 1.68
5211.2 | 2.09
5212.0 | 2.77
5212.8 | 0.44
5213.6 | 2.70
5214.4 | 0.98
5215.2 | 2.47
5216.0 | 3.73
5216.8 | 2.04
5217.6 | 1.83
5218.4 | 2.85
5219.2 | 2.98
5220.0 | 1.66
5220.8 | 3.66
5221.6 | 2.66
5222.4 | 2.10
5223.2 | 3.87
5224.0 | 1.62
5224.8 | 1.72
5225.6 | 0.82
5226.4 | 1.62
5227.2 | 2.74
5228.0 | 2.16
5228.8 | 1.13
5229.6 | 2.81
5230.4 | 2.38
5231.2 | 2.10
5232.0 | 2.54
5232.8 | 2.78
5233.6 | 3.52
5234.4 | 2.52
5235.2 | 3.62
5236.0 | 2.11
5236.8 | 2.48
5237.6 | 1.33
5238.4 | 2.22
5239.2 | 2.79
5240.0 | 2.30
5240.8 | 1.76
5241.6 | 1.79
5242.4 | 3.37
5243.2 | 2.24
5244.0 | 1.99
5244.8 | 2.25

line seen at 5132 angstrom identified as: H-beta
